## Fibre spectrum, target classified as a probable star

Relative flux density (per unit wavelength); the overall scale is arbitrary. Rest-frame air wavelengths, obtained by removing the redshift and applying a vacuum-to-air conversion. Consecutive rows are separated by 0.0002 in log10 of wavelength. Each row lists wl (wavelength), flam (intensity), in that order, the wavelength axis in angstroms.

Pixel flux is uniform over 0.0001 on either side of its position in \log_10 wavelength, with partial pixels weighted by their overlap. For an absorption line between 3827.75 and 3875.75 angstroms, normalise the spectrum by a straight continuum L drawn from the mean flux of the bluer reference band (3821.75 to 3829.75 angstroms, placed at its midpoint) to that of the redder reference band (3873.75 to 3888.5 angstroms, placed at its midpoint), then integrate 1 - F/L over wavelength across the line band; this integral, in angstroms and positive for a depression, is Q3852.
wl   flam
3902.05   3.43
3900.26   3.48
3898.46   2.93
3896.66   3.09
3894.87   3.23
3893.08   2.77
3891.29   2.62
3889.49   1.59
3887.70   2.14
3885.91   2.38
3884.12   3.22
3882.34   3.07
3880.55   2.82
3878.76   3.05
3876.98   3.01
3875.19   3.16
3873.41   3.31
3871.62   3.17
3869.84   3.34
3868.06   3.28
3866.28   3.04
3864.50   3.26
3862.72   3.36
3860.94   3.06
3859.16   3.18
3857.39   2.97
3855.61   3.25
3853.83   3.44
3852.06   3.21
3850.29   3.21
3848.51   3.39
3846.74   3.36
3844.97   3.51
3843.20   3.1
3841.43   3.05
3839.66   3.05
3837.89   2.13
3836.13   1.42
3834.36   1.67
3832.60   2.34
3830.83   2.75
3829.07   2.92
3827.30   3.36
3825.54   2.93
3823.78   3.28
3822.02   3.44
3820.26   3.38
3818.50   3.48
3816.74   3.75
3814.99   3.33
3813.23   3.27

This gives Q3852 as 0.40 angstroms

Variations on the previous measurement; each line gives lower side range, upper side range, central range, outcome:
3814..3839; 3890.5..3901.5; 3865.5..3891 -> 0.88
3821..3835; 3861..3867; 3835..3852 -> 0.59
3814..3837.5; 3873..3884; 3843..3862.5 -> -1.69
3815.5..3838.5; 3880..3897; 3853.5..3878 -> -4.05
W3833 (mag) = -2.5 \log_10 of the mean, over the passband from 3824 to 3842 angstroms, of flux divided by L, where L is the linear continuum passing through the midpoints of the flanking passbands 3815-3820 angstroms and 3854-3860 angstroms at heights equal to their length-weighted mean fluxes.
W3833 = 0.30 mag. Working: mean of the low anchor 3.54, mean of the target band 2.58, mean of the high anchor 3.17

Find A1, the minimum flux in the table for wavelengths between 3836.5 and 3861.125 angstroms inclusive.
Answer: 2.13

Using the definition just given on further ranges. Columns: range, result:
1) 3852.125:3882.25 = 2.82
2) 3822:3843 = 1.42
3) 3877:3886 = 2.38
